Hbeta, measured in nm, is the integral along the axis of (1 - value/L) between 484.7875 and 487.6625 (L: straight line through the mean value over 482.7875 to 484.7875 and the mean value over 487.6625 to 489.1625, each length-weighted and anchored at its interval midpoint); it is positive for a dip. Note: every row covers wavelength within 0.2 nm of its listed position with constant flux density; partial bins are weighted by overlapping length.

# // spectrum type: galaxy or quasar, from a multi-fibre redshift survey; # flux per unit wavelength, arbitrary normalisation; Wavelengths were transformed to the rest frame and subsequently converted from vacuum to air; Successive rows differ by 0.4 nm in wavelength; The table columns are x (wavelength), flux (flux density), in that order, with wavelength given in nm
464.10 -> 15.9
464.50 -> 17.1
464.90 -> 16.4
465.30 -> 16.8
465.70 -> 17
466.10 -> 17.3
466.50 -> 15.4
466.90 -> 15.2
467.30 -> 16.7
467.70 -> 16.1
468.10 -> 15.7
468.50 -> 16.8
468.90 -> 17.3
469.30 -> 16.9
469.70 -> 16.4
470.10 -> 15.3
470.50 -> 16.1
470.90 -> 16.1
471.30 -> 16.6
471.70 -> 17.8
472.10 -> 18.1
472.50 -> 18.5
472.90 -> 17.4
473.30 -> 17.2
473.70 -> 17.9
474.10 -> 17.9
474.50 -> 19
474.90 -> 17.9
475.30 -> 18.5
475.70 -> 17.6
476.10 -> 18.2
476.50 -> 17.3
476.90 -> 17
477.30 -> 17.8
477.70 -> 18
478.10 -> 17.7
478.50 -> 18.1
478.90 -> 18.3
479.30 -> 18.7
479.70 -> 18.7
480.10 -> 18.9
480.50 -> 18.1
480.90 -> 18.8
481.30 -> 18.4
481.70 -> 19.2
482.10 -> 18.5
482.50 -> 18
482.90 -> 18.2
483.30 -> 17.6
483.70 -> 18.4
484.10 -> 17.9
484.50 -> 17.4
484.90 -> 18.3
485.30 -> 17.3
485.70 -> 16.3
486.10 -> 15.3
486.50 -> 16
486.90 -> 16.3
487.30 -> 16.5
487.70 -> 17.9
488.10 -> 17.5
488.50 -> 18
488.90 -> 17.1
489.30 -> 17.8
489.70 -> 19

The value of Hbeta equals 0.187 nm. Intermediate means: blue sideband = 17.9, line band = 16.6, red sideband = 17.6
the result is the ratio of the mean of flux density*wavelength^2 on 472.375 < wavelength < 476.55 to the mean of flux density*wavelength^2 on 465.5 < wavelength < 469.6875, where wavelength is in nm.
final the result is 1.12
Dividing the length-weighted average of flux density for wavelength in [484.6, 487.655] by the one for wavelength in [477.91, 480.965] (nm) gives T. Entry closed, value 0.9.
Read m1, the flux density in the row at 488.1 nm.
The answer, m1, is 17.5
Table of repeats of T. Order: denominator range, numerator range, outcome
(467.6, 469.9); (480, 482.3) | 1.13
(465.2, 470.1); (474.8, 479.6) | 1.09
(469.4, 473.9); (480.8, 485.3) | 1.07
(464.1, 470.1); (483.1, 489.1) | 1.04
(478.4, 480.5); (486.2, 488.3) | 0.91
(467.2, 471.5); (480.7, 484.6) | 1.12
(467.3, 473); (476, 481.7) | 1.08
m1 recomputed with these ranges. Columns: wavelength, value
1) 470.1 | 15.3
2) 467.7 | 16.1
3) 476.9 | 17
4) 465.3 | 16.8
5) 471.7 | 17.8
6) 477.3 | 17.8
